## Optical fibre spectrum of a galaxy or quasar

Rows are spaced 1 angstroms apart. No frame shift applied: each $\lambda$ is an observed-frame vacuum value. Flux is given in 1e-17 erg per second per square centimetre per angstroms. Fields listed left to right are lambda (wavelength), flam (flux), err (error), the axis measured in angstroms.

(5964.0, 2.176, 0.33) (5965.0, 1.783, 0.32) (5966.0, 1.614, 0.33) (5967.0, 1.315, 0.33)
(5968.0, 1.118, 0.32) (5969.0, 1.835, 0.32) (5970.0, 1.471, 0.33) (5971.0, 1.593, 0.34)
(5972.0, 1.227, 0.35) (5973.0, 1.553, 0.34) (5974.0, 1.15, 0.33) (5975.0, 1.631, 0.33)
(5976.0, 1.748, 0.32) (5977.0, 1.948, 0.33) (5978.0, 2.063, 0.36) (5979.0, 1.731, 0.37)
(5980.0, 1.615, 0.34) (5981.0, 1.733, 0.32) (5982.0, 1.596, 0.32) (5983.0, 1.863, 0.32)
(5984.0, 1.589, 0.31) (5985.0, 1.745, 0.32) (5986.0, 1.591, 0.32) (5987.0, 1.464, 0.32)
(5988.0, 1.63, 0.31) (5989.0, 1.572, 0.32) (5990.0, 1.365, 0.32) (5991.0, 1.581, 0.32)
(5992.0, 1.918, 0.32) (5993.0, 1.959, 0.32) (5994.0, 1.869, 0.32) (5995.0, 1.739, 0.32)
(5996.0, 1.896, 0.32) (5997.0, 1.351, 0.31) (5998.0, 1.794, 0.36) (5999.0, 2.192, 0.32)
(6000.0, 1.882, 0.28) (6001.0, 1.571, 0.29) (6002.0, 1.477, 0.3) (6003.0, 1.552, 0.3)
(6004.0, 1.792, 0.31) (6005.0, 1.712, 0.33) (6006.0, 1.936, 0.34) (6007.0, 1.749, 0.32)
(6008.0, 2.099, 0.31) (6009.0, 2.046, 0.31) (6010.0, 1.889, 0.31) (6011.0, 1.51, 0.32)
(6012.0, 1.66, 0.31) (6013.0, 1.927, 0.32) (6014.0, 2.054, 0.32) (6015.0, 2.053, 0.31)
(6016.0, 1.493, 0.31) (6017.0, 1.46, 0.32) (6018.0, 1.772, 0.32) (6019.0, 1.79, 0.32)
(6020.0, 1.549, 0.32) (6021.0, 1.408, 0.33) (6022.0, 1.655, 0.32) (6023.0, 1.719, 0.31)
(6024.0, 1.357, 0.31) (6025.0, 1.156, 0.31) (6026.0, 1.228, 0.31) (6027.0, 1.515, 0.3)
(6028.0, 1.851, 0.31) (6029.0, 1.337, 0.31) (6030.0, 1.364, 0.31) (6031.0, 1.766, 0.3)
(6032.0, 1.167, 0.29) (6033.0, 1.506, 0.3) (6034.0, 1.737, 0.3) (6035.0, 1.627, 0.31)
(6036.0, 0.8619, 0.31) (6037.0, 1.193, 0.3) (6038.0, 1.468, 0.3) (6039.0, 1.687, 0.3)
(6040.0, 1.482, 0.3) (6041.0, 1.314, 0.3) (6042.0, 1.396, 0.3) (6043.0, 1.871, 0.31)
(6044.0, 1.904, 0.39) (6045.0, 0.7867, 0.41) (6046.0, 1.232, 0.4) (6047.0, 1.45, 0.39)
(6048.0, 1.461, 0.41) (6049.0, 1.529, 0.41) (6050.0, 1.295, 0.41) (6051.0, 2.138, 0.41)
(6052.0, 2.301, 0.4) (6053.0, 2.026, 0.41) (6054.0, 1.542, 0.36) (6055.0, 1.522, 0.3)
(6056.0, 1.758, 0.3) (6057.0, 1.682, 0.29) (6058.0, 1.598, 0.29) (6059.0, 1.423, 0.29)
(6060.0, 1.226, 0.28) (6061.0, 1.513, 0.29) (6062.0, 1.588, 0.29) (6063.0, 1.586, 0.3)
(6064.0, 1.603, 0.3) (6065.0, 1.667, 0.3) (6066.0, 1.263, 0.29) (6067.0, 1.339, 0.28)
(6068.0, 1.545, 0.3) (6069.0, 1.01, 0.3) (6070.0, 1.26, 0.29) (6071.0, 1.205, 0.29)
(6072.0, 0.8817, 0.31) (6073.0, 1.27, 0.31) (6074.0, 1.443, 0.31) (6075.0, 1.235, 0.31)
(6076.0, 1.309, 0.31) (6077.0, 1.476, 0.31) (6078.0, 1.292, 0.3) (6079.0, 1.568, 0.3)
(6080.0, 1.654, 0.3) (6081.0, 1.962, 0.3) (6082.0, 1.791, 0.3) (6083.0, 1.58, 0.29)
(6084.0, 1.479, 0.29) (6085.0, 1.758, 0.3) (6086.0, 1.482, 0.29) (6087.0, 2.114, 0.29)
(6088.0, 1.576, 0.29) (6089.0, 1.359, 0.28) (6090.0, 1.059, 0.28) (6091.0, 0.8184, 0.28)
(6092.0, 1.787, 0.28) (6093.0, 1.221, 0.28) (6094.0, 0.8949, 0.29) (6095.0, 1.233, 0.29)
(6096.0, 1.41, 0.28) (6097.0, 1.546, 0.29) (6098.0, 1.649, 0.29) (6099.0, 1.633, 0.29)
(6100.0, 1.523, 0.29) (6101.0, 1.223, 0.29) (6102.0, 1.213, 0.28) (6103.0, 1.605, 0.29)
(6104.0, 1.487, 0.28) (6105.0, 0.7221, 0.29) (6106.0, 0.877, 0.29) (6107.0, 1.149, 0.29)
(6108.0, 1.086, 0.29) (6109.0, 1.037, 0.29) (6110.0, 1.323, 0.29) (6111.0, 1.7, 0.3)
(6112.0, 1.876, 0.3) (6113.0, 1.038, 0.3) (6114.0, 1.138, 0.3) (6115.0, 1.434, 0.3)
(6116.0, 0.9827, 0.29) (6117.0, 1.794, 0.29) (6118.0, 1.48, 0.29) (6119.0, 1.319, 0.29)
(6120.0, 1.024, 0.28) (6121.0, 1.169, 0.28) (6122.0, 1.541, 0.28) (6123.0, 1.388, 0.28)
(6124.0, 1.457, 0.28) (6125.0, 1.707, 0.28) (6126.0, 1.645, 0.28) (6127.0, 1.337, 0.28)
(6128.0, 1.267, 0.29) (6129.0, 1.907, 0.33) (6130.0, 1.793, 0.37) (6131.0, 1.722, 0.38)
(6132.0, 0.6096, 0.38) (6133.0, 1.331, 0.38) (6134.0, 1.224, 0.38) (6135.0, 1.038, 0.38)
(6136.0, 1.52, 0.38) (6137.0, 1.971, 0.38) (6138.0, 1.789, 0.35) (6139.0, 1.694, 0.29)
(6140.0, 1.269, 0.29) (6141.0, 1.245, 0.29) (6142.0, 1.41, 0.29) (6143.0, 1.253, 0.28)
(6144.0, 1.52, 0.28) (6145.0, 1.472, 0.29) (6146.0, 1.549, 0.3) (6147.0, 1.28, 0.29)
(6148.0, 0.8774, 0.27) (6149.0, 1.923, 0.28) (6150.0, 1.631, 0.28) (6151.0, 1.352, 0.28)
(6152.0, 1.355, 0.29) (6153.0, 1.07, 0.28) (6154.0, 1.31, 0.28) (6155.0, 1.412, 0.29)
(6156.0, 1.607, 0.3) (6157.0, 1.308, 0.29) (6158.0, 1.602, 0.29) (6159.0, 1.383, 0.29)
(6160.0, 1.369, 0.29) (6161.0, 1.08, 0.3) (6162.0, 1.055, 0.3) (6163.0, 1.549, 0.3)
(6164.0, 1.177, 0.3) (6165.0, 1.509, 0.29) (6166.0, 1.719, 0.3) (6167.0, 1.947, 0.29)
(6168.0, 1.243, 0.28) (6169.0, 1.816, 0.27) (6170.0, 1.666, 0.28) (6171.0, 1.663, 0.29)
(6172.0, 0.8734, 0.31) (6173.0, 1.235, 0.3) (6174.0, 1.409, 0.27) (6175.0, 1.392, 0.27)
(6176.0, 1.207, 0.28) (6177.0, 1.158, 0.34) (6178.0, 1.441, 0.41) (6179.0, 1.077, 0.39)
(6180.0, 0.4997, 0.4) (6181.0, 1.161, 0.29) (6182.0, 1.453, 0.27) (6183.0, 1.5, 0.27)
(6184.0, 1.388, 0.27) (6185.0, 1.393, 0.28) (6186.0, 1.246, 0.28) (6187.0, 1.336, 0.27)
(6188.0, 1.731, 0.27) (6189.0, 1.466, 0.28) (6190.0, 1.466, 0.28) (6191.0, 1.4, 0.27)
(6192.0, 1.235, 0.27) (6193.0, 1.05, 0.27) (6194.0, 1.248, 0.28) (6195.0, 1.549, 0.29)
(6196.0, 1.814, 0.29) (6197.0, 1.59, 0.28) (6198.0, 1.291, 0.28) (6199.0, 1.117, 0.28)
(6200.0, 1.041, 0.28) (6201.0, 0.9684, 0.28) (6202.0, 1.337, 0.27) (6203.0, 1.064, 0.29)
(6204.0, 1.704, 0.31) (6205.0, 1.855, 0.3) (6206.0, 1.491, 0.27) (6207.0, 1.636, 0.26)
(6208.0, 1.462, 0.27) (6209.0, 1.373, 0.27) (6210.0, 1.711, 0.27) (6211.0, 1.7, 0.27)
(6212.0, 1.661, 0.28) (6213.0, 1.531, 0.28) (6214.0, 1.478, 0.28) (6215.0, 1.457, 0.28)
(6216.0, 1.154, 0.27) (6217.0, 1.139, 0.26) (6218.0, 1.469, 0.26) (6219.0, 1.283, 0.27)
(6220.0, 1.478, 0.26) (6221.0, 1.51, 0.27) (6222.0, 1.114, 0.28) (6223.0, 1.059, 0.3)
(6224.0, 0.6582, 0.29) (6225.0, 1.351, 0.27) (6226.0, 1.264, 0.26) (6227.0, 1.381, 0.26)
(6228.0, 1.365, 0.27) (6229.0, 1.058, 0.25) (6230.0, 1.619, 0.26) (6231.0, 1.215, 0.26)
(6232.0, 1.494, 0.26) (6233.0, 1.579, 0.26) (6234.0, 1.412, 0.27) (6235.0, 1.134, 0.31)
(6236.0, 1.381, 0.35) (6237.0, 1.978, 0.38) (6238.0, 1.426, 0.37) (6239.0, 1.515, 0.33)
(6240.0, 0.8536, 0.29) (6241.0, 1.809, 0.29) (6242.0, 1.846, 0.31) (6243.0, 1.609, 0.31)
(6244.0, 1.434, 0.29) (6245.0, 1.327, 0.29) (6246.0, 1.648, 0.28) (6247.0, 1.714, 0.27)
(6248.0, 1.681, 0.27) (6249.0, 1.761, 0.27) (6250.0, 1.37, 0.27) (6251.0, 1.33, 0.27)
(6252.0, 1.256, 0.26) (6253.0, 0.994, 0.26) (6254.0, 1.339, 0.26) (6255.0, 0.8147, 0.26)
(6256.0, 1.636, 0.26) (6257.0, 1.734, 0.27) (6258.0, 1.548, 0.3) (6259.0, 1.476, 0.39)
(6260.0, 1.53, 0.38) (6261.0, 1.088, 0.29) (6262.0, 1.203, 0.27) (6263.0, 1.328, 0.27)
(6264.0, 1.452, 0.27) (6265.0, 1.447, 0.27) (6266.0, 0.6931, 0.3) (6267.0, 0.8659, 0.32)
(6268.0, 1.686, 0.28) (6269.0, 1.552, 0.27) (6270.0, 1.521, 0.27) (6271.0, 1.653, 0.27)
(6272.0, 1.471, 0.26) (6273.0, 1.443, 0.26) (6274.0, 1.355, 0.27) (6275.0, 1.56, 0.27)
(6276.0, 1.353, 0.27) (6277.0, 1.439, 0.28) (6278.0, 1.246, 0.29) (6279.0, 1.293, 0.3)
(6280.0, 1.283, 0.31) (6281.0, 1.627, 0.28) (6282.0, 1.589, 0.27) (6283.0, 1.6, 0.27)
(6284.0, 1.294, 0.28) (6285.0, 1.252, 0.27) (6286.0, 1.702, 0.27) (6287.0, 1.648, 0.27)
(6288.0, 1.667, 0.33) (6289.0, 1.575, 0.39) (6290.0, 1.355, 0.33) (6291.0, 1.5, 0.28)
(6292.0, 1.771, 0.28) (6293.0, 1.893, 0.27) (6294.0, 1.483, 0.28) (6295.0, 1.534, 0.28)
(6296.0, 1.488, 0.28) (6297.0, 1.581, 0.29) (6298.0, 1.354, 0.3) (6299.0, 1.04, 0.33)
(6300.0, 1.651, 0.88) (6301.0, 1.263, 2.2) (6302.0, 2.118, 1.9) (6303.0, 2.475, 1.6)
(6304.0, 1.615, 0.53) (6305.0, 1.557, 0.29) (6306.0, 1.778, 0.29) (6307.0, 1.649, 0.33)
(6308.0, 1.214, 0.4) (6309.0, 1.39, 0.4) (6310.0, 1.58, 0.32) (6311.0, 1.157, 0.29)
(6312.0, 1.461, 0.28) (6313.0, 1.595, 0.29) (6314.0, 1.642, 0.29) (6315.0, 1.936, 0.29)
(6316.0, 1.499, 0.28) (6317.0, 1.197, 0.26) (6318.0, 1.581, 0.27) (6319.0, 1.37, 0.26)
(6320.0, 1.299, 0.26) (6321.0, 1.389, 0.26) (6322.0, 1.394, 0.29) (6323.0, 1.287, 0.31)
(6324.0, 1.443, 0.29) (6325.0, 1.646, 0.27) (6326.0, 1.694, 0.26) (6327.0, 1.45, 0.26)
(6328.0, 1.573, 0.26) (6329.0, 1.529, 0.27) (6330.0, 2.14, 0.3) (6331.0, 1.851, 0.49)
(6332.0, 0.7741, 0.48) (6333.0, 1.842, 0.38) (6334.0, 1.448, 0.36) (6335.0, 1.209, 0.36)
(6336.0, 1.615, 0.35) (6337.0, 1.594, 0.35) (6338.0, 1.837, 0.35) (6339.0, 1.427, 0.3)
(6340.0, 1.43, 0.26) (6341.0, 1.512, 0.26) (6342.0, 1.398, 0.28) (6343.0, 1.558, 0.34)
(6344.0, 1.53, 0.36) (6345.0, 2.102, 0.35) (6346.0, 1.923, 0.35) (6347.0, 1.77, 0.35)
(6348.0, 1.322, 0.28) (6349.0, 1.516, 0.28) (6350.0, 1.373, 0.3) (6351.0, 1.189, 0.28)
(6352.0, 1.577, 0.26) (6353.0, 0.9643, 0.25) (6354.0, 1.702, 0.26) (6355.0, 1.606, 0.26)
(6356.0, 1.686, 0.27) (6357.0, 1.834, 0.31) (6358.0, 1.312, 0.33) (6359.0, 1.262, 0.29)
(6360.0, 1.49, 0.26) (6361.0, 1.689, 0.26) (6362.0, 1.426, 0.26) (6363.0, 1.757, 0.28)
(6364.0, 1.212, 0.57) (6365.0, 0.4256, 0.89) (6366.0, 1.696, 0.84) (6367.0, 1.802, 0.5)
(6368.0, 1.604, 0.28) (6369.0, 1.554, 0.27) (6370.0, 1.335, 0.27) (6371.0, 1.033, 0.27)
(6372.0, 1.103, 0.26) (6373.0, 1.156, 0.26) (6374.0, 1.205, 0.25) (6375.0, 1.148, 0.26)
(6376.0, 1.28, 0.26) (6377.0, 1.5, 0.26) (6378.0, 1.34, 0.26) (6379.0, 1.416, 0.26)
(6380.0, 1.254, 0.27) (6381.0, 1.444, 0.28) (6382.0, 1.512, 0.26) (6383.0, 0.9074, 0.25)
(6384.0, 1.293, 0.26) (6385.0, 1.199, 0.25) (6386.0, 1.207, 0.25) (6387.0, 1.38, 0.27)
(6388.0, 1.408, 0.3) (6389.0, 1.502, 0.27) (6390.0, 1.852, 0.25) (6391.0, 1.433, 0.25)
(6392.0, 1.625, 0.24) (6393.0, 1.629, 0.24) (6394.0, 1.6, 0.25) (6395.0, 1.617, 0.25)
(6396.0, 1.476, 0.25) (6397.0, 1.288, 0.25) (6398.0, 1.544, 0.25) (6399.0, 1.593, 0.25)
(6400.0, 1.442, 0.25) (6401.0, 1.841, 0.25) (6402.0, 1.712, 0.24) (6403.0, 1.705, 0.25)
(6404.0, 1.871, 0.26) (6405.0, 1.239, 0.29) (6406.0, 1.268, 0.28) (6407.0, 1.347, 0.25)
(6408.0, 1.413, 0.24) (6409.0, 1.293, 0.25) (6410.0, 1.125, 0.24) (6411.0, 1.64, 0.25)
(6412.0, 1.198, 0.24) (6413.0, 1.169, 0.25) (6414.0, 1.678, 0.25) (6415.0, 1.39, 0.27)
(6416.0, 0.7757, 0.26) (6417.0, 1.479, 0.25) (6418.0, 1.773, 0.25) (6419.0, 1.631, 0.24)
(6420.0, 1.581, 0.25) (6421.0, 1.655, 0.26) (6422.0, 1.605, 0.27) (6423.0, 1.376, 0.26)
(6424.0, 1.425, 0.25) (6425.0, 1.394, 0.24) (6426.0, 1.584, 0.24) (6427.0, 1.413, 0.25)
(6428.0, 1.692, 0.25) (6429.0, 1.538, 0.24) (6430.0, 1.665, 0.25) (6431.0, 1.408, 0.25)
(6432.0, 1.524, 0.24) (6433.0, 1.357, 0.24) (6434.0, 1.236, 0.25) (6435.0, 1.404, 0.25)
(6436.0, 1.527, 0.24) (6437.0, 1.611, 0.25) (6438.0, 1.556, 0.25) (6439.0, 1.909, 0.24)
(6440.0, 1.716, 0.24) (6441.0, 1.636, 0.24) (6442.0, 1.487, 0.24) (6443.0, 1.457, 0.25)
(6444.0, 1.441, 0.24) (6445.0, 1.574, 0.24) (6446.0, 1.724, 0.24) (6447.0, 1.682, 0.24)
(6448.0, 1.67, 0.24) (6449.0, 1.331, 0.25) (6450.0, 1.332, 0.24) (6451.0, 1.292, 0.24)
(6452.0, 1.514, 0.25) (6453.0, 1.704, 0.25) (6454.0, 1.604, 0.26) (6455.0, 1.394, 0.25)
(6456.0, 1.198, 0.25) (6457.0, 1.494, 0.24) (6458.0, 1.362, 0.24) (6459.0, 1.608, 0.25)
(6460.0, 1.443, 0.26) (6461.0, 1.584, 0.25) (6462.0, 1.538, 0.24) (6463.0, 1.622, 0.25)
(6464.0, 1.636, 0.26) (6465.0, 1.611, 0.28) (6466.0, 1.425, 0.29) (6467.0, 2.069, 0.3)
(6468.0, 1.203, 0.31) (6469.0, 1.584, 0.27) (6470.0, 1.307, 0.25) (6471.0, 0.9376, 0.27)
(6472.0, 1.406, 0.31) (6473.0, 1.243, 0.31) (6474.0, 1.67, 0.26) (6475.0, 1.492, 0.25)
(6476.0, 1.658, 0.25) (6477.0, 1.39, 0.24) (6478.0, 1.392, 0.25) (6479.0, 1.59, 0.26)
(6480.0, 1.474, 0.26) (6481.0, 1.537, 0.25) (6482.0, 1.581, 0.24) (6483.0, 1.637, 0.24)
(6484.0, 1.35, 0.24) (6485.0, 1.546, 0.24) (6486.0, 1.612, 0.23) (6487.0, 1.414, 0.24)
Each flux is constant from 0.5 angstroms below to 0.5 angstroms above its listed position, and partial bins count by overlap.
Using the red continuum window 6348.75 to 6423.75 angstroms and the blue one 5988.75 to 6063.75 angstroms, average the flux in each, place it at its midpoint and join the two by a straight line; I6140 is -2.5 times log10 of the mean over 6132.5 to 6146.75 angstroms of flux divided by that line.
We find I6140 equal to 0.08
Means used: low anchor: 1.62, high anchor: 1.43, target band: 1.45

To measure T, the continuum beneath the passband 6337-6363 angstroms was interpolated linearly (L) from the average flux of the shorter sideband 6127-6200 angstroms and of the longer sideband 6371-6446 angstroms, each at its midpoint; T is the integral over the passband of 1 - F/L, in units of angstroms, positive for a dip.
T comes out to -1.88 angstroms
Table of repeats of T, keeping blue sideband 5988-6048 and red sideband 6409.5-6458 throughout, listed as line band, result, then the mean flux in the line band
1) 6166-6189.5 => 3.0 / 1.37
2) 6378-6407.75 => 0.7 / 1.47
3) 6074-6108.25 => 4.0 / 1.41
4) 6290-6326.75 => -0.3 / 1.54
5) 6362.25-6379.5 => 2.1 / 1.33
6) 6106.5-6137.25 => 3.9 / 1.38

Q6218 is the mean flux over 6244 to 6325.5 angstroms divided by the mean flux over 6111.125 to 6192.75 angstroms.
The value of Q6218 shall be 1.1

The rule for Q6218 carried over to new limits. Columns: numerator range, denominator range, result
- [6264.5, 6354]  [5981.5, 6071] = 0.94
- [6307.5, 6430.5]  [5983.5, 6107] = 0.95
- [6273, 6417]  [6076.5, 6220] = 1.05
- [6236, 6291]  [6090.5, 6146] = 1.05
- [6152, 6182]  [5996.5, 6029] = 0.80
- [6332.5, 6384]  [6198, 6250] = 1.02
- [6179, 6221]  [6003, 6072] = 0.89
